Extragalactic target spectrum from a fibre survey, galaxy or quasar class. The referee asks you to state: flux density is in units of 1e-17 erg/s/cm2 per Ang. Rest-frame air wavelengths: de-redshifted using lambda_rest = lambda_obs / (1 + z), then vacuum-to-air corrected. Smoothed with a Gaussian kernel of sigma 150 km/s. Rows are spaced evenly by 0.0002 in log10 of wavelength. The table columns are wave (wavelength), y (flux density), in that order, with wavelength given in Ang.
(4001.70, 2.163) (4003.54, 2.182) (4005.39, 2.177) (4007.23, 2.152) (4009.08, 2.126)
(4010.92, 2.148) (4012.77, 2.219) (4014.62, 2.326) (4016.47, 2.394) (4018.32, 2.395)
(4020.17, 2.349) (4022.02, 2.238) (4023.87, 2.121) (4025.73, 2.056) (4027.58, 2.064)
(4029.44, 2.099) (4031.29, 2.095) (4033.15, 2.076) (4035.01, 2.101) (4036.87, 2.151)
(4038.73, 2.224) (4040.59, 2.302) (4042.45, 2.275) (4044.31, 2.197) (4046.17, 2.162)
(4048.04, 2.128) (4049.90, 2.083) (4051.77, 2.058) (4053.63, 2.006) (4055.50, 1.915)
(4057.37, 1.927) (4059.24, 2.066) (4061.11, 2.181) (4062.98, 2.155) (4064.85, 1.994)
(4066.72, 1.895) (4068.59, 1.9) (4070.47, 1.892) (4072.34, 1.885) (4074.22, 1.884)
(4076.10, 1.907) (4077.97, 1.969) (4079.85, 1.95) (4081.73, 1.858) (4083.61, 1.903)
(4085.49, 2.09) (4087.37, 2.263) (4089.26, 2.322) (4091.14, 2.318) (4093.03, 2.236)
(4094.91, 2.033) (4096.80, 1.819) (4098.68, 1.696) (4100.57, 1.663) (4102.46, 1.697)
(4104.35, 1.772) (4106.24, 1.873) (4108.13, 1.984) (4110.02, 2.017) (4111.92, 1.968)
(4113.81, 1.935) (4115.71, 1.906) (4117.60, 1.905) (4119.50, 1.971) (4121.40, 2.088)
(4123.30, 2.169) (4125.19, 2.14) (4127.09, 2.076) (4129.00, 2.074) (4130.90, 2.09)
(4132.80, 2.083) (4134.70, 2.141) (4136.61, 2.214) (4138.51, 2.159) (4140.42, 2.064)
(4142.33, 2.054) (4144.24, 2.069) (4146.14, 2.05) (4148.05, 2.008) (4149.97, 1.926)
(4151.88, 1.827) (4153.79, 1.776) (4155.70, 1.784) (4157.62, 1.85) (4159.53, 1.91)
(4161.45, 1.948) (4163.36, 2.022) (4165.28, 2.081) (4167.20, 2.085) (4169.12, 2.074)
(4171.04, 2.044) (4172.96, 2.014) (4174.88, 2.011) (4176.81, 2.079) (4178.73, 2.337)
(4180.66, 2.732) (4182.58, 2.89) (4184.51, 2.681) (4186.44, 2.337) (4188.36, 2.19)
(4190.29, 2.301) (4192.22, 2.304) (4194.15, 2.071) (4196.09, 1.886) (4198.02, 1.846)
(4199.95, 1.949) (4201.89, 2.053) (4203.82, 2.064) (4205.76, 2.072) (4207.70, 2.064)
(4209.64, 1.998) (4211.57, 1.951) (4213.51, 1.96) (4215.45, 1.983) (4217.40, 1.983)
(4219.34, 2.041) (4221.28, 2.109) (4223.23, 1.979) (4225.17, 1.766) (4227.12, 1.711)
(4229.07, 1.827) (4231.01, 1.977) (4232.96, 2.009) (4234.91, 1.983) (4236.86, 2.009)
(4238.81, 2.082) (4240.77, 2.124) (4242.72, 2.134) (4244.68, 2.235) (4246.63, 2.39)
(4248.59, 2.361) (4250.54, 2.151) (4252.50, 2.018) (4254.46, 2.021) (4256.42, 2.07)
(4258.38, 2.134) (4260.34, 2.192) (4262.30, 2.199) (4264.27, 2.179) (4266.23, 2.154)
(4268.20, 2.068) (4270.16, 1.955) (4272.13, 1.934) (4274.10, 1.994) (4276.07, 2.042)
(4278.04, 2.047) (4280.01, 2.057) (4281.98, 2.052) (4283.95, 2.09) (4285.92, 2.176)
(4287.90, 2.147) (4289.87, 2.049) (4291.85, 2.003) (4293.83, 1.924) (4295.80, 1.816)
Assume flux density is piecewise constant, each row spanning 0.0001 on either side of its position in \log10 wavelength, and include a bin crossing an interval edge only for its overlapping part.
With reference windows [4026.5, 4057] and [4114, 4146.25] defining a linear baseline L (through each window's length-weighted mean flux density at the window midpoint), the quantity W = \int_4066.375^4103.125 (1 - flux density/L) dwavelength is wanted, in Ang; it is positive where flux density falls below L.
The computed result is 2.3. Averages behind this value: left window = 2.12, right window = 2.07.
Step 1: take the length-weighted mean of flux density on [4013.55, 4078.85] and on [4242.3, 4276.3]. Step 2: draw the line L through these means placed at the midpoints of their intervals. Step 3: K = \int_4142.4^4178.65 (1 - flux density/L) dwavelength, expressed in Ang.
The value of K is 2.18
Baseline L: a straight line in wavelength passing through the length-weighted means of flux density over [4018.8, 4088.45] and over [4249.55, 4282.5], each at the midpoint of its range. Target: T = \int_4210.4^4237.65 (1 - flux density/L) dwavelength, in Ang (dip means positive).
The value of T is 1.6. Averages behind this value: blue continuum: 2.07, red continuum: 2.08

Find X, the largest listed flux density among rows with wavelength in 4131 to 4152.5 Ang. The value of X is 2.214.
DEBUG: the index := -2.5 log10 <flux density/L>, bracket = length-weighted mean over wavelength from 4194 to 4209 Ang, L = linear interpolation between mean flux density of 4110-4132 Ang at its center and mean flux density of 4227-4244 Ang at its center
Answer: 0.01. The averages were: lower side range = 2.03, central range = 2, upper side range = 2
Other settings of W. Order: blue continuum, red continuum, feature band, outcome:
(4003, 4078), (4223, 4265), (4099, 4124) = 2.2 Ang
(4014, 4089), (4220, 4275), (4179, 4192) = -2.7 Ang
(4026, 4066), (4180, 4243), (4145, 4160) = 1.4 Ang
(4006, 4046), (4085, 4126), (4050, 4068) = 0.8 Ang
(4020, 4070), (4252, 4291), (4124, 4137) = -0.1 Ang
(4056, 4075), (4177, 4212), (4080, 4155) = 2.3 Ang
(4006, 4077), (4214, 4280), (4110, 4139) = 0.4 Ang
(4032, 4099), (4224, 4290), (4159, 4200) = -2.3 Ang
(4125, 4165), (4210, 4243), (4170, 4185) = -2.6 Ang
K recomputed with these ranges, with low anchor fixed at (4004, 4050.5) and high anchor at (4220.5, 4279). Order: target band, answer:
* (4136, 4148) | 0.2 Ang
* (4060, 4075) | 1.3 Ang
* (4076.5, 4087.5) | 0.9 Ang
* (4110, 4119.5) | 0.9 Ang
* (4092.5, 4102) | 1.3 Ang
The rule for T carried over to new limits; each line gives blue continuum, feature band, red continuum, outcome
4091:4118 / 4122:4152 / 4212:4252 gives -2.09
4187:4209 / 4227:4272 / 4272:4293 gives -0.57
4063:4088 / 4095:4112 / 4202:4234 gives 1.08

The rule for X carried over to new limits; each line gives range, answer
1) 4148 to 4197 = 2.89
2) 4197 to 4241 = 2.124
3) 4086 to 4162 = 2.322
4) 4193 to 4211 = 2.072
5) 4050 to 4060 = 2.066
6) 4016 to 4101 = 2.395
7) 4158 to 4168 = 2.085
